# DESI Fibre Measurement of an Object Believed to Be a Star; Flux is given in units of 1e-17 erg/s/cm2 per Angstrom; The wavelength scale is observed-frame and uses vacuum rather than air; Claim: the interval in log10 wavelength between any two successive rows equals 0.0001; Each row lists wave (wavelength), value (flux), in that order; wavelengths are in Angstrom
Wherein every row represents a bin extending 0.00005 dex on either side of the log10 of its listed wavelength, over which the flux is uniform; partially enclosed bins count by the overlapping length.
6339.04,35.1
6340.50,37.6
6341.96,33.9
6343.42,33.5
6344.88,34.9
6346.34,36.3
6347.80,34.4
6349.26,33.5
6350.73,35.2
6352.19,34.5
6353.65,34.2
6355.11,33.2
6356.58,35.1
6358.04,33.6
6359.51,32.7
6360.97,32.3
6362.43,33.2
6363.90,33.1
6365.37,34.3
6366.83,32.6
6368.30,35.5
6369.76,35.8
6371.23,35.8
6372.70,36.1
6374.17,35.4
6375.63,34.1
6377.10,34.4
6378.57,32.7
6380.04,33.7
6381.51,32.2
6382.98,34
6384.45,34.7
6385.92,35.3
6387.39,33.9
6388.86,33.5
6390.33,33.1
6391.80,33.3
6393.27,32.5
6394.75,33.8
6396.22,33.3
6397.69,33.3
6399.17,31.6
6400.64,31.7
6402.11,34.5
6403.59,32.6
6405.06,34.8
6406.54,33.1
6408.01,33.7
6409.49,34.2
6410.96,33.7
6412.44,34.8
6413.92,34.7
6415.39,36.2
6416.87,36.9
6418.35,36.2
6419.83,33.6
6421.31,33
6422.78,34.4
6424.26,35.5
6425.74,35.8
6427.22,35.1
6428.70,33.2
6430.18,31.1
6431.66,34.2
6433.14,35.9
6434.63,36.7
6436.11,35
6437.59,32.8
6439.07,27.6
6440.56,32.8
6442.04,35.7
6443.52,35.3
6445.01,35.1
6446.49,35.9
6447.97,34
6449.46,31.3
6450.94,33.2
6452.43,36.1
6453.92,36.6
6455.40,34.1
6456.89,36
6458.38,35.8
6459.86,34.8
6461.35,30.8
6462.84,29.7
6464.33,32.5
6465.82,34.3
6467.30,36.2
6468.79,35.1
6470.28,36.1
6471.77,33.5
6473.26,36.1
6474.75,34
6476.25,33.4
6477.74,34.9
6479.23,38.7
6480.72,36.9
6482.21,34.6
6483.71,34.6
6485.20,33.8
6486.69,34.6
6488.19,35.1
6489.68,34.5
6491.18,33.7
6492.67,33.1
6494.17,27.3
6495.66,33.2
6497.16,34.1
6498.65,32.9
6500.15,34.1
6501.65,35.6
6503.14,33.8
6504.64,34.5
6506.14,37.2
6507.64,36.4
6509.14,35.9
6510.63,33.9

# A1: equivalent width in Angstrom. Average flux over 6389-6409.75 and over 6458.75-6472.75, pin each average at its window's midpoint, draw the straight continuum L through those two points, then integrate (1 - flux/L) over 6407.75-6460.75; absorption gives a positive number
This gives -1.5 Angstrom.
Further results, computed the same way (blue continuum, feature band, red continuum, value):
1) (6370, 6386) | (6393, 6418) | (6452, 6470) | 0.3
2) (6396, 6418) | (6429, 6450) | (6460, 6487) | 0.2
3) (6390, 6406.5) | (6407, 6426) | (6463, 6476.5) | -0.7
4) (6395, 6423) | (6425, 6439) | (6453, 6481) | 0.1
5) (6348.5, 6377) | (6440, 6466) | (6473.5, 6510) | 0.2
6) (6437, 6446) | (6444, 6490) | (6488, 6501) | -2.0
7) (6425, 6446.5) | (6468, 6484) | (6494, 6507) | -0.6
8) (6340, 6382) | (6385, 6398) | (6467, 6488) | 0.3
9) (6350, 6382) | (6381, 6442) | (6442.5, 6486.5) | 0.8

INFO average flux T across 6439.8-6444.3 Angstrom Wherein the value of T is 34.5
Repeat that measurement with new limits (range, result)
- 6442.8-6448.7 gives 35.1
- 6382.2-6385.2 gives 34.3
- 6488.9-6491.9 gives 34.1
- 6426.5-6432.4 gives 33.4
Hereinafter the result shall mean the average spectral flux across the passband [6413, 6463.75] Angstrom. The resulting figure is 34.3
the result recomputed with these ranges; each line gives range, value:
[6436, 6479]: 34.1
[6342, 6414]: 33.9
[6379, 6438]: 34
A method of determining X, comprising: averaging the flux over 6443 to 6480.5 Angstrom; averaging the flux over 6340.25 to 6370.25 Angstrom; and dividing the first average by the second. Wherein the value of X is 1.0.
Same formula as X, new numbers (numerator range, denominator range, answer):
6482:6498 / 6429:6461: 0.98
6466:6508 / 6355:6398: 1.02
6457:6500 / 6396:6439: 1.00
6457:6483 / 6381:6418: 1.02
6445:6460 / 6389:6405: 1.05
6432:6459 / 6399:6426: 1.00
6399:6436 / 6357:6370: 1.02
